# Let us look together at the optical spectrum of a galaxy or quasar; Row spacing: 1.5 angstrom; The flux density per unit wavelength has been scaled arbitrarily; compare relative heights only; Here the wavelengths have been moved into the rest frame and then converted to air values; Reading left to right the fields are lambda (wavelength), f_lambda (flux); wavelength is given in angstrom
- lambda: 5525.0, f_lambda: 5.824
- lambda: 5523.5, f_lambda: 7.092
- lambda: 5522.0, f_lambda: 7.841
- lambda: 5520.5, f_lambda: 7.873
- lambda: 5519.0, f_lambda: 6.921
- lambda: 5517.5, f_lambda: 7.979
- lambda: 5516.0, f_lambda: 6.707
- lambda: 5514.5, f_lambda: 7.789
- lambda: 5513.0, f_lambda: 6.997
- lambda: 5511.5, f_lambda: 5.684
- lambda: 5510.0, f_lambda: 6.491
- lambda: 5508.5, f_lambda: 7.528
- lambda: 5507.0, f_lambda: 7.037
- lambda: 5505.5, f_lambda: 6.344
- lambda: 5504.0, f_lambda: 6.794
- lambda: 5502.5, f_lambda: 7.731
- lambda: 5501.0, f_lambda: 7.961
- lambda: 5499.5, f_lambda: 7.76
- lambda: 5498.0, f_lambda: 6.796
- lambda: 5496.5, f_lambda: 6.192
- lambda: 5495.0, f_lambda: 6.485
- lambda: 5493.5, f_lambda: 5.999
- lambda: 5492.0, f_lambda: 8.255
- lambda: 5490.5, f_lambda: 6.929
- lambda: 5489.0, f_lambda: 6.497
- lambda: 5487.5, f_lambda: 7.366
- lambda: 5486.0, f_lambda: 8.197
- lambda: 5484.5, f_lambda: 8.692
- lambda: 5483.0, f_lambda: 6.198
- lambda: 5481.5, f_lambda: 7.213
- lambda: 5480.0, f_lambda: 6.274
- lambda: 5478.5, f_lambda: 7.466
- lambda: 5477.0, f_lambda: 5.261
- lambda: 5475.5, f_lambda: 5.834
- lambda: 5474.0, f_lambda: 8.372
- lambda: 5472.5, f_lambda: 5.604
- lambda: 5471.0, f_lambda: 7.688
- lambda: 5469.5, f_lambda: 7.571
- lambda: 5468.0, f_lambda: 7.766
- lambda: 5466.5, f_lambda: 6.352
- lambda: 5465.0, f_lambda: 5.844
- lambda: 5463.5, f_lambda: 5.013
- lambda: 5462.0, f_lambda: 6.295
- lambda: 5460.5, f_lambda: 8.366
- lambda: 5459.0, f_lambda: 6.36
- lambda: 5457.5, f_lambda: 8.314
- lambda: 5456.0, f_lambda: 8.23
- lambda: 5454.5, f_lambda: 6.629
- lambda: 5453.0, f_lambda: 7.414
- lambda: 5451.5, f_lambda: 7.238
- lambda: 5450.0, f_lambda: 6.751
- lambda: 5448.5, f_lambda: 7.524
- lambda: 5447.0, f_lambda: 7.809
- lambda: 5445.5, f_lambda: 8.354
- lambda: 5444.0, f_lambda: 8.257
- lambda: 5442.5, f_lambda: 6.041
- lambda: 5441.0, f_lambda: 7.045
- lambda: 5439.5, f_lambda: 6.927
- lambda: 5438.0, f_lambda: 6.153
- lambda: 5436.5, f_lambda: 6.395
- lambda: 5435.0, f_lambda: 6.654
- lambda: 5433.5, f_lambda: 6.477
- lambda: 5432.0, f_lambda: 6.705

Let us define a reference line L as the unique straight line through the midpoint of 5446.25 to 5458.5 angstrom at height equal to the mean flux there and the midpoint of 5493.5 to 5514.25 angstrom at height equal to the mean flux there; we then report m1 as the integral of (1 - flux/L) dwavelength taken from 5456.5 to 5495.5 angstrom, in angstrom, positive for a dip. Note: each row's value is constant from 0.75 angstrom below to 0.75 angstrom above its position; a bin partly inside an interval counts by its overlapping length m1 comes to 1.4 angstrom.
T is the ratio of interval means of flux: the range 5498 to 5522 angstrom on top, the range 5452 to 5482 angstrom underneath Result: 1.0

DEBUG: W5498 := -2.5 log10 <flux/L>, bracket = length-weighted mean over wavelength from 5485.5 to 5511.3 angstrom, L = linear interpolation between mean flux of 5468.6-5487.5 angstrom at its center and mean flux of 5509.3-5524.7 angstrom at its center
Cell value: 0.01 mag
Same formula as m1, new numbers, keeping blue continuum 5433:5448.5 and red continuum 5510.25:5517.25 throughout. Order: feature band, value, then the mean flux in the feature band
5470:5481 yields 0.4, 6.68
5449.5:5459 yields -0.5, 7.36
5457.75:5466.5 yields 0.6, 6.48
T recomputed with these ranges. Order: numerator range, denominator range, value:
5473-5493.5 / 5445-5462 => 0.94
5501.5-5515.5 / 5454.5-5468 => 1.01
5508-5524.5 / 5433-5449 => 1.01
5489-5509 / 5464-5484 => 1.05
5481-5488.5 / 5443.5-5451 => 0.97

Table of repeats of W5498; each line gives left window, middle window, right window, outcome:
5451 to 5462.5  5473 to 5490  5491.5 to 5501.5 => 0.02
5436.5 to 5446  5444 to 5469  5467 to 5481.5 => -0.03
